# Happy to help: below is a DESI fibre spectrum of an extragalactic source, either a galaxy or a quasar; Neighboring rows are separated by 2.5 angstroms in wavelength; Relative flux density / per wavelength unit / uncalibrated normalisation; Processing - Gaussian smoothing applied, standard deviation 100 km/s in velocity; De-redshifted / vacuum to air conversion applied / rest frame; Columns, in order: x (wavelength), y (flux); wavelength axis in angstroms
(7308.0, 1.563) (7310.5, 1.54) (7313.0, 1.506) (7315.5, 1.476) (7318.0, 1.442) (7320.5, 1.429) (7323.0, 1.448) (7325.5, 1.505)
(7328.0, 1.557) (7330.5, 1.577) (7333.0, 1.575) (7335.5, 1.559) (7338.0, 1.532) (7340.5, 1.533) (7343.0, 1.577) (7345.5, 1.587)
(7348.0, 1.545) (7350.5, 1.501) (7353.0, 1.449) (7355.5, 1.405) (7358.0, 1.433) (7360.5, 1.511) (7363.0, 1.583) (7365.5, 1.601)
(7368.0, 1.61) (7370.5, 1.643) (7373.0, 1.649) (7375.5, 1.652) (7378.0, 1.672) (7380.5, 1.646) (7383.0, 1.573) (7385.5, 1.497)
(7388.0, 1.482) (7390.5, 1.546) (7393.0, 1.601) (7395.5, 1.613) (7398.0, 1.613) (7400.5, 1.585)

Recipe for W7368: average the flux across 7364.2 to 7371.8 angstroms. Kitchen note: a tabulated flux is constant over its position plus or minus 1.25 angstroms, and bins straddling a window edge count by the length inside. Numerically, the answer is 1.62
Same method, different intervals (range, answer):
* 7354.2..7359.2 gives 1.42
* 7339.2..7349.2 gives 1.56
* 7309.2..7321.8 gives 1.48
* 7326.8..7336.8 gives 1.57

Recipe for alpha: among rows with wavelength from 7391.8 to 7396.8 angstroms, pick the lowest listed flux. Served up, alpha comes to 1.601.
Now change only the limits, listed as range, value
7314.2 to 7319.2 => 1.442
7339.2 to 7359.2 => 1.405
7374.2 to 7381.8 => 1.646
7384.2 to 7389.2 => 1.482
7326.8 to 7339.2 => 1.532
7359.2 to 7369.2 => 1.511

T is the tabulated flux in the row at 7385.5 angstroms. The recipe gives 1.497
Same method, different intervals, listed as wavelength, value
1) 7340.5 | 1.533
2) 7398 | 1.613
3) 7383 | 1.573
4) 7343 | 1.577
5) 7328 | 1.557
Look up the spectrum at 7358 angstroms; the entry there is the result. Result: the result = 1.433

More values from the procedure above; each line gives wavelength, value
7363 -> 1.583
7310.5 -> 1.54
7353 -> 1.449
